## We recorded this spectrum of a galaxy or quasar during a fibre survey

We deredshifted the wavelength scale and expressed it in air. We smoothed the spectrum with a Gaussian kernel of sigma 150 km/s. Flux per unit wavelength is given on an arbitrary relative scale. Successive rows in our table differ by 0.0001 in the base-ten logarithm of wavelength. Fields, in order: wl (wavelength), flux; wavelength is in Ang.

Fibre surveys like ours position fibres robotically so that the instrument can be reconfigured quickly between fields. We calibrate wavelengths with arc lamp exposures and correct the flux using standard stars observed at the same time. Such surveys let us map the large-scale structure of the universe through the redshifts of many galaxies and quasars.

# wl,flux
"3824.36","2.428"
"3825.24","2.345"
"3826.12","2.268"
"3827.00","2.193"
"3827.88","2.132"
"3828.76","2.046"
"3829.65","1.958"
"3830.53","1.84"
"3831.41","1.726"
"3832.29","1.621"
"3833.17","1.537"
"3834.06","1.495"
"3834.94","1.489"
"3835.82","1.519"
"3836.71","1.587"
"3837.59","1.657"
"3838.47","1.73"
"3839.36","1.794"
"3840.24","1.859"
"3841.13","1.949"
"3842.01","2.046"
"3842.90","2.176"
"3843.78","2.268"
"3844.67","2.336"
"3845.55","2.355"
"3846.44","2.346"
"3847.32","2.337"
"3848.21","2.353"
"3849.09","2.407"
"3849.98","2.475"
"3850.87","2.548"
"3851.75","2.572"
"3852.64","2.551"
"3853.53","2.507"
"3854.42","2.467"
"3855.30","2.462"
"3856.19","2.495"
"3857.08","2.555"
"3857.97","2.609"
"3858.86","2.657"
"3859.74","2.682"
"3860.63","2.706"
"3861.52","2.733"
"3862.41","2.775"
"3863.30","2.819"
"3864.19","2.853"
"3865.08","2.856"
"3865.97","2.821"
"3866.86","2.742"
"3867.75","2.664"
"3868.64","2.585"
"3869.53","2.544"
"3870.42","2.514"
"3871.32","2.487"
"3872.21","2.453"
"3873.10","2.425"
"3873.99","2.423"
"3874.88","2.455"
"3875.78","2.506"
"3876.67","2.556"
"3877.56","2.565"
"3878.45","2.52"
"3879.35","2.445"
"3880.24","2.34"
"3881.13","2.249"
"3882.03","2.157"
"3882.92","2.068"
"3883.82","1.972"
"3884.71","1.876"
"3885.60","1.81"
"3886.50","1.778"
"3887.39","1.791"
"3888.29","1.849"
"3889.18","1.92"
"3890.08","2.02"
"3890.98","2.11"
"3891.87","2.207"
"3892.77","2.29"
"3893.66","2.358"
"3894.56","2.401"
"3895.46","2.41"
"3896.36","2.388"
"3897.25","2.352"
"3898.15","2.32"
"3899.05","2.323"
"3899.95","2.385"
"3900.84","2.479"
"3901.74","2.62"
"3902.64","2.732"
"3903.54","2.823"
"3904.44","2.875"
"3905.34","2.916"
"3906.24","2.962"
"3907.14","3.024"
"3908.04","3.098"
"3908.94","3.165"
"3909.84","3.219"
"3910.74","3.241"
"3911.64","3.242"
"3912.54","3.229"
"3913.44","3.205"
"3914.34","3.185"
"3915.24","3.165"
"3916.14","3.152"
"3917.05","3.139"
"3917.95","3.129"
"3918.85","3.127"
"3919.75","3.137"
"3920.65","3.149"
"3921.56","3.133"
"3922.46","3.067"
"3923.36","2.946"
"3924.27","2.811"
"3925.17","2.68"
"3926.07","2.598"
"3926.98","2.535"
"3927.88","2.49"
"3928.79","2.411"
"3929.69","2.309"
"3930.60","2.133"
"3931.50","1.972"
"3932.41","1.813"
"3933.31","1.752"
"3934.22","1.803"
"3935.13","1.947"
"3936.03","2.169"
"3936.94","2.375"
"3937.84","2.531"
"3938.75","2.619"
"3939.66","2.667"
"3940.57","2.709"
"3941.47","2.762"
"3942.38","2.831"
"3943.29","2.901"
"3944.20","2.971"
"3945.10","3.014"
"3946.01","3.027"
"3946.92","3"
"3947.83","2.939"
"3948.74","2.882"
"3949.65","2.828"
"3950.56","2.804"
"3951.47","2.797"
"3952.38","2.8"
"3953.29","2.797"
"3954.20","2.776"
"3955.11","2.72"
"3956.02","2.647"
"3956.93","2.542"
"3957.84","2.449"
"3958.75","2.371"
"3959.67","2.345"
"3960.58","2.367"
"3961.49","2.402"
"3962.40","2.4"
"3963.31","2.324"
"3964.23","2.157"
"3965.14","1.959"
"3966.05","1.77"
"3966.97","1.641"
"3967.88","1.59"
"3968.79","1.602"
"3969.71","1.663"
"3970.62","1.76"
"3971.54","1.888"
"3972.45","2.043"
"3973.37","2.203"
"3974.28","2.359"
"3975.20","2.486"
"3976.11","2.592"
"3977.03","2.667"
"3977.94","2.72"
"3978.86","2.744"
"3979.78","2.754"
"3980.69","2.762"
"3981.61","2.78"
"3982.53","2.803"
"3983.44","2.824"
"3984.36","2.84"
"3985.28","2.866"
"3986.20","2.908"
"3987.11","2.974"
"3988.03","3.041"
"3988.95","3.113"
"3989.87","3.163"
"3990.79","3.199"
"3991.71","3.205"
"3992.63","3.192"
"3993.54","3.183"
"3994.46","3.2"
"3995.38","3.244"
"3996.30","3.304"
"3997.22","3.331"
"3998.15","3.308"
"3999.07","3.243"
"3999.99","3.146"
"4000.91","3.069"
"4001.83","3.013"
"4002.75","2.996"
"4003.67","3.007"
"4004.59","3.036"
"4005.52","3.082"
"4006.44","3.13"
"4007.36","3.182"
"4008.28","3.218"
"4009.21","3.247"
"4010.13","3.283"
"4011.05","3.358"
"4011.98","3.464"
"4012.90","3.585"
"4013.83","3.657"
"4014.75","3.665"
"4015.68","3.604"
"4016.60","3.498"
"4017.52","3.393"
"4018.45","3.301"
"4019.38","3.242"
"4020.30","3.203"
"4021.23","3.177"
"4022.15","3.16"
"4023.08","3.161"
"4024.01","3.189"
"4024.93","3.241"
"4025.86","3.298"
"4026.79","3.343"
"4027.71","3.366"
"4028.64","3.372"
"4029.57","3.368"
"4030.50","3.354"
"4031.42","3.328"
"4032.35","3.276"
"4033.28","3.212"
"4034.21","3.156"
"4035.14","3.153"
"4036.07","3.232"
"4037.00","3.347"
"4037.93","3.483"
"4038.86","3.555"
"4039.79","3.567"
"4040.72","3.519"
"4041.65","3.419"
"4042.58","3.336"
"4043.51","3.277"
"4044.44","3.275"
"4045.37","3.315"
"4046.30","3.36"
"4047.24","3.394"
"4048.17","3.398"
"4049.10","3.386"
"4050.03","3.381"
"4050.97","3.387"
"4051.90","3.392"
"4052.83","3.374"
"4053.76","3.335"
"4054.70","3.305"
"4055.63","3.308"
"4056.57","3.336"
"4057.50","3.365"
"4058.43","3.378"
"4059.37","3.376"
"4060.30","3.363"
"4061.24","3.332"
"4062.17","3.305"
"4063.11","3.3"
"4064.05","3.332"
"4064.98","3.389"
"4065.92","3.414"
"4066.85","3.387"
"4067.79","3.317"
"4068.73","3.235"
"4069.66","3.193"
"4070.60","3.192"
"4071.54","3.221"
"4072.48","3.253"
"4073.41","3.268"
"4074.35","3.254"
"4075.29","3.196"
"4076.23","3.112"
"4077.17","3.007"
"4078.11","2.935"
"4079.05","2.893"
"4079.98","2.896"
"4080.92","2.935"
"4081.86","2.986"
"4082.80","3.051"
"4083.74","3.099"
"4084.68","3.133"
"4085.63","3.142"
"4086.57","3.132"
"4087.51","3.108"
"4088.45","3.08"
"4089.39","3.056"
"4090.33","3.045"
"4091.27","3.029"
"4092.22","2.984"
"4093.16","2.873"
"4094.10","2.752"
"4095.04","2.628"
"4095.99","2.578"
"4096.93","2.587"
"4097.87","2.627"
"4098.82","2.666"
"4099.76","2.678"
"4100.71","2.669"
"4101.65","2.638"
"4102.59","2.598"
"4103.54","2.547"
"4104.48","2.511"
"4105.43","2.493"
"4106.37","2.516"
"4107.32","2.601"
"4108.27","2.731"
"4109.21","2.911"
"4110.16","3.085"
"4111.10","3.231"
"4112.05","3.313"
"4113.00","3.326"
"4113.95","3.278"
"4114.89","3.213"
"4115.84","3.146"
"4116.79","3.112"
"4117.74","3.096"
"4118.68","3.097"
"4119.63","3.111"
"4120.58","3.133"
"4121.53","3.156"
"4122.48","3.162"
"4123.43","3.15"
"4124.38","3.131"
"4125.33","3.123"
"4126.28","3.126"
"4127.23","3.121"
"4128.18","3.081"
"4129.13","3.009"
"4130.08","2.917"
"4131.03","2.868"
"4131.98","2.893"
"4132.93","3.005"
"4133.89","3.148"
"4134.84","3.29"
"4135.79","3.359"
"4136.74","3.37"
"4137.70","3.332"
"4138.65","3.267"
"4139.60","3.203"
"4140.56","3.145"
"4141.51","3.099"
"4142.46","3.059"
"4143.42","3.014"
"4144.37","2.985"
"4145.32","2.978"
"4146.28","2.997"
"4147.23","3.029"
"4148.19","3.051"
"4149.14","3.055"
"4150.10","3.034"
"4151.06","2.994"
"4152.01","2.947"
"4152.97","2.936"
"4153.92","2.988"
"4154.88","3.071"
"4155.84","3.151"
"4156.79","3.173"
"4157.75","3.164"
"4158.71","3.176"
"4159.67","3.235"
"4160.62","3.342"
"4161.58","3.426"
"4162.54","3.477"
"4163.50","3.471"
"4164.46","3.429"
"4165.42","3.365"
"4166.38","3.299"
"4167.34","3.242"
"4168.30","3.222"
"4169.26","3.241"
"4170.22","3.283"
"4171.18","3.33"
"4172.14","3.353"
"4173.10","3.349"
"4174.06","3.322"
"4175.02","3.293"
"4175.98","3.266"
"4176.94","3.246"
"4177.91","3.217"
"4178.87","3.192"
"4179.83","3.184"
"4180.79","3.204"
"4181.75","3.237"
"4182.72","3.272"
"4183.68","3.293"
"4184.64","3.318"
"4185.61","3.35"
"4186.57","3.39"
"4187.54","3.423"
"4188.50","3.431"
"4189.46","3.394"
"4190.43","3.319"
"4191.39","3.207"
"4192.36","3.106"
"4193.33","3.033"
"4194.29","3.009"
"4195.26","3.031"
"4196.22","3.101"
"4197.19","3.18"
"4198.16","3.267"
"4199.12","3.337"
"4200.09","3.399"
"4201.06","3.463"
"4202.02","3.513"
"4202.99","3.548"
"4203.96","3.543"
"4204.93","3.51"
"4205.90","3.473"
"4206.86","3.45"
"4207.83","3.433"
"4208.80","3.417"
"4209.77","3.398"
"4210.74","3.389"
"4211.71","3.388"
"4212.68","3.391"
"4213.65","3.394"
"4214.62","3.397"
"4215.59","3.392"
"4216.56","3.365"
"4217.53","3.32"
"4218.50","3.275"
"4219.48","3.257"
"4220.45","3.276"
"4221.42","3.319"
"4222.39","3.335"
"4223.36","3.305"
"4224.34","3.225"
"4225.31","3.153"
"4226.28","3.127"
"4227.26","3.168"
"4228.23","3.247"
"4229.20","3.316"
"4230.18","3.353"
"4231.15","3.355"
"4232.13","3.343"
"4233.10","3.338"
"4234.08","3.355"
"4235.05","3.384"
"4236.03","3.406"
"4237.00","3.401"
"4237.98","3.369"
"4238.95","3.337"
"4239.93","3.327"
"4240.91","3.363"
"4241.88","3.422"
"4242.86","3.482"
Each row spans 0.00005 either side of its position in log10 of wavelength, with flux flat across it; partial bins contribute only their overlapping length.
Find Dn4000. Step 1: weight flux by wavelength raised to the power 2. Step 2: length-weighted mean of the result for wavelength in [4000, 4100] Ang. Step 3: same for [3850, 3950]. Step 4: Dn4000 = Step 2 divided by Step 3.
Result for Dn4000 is 1.34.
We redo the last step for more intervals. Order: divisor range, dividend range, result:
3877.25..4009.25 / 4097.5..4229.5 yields 1.34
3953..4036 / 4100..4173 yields 1.14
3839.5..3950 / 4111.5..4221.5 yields 1.45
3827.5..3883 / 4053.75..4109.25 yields 1.46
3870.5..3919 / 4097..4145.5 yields 1.32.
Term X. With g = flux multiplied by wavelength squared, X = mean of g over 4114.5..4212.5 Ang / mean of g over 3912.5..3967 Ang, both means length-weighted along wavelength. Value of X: 1.4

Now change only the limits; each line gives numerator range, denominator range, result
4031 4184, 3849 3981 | 1.37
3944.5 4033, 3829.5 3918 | 1.26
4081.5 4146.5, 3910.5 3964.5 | 1.22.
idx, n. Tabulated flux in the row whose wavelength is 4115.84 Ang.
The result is 3.146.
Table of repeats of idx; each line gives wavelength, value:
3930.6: 2.133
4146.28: 2.997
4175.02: 3.293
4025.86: 3.298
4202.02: 3.513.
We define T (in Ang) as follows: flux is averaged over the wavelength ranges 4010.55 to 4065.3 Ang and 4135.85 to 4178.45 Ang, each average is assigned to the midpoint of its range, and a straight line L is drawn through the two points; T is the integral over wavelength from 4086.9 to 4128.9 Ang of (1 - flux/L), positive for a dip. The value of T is 4.20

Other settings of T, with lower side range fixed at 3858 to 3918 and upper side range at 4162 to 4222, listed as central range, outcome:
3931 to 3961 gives 1.61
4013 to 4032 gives -2.90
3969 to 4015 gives -1.71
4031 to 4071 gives -4.92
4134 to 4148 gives 0.21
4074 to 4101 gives 1.14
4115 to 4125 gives 0.04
